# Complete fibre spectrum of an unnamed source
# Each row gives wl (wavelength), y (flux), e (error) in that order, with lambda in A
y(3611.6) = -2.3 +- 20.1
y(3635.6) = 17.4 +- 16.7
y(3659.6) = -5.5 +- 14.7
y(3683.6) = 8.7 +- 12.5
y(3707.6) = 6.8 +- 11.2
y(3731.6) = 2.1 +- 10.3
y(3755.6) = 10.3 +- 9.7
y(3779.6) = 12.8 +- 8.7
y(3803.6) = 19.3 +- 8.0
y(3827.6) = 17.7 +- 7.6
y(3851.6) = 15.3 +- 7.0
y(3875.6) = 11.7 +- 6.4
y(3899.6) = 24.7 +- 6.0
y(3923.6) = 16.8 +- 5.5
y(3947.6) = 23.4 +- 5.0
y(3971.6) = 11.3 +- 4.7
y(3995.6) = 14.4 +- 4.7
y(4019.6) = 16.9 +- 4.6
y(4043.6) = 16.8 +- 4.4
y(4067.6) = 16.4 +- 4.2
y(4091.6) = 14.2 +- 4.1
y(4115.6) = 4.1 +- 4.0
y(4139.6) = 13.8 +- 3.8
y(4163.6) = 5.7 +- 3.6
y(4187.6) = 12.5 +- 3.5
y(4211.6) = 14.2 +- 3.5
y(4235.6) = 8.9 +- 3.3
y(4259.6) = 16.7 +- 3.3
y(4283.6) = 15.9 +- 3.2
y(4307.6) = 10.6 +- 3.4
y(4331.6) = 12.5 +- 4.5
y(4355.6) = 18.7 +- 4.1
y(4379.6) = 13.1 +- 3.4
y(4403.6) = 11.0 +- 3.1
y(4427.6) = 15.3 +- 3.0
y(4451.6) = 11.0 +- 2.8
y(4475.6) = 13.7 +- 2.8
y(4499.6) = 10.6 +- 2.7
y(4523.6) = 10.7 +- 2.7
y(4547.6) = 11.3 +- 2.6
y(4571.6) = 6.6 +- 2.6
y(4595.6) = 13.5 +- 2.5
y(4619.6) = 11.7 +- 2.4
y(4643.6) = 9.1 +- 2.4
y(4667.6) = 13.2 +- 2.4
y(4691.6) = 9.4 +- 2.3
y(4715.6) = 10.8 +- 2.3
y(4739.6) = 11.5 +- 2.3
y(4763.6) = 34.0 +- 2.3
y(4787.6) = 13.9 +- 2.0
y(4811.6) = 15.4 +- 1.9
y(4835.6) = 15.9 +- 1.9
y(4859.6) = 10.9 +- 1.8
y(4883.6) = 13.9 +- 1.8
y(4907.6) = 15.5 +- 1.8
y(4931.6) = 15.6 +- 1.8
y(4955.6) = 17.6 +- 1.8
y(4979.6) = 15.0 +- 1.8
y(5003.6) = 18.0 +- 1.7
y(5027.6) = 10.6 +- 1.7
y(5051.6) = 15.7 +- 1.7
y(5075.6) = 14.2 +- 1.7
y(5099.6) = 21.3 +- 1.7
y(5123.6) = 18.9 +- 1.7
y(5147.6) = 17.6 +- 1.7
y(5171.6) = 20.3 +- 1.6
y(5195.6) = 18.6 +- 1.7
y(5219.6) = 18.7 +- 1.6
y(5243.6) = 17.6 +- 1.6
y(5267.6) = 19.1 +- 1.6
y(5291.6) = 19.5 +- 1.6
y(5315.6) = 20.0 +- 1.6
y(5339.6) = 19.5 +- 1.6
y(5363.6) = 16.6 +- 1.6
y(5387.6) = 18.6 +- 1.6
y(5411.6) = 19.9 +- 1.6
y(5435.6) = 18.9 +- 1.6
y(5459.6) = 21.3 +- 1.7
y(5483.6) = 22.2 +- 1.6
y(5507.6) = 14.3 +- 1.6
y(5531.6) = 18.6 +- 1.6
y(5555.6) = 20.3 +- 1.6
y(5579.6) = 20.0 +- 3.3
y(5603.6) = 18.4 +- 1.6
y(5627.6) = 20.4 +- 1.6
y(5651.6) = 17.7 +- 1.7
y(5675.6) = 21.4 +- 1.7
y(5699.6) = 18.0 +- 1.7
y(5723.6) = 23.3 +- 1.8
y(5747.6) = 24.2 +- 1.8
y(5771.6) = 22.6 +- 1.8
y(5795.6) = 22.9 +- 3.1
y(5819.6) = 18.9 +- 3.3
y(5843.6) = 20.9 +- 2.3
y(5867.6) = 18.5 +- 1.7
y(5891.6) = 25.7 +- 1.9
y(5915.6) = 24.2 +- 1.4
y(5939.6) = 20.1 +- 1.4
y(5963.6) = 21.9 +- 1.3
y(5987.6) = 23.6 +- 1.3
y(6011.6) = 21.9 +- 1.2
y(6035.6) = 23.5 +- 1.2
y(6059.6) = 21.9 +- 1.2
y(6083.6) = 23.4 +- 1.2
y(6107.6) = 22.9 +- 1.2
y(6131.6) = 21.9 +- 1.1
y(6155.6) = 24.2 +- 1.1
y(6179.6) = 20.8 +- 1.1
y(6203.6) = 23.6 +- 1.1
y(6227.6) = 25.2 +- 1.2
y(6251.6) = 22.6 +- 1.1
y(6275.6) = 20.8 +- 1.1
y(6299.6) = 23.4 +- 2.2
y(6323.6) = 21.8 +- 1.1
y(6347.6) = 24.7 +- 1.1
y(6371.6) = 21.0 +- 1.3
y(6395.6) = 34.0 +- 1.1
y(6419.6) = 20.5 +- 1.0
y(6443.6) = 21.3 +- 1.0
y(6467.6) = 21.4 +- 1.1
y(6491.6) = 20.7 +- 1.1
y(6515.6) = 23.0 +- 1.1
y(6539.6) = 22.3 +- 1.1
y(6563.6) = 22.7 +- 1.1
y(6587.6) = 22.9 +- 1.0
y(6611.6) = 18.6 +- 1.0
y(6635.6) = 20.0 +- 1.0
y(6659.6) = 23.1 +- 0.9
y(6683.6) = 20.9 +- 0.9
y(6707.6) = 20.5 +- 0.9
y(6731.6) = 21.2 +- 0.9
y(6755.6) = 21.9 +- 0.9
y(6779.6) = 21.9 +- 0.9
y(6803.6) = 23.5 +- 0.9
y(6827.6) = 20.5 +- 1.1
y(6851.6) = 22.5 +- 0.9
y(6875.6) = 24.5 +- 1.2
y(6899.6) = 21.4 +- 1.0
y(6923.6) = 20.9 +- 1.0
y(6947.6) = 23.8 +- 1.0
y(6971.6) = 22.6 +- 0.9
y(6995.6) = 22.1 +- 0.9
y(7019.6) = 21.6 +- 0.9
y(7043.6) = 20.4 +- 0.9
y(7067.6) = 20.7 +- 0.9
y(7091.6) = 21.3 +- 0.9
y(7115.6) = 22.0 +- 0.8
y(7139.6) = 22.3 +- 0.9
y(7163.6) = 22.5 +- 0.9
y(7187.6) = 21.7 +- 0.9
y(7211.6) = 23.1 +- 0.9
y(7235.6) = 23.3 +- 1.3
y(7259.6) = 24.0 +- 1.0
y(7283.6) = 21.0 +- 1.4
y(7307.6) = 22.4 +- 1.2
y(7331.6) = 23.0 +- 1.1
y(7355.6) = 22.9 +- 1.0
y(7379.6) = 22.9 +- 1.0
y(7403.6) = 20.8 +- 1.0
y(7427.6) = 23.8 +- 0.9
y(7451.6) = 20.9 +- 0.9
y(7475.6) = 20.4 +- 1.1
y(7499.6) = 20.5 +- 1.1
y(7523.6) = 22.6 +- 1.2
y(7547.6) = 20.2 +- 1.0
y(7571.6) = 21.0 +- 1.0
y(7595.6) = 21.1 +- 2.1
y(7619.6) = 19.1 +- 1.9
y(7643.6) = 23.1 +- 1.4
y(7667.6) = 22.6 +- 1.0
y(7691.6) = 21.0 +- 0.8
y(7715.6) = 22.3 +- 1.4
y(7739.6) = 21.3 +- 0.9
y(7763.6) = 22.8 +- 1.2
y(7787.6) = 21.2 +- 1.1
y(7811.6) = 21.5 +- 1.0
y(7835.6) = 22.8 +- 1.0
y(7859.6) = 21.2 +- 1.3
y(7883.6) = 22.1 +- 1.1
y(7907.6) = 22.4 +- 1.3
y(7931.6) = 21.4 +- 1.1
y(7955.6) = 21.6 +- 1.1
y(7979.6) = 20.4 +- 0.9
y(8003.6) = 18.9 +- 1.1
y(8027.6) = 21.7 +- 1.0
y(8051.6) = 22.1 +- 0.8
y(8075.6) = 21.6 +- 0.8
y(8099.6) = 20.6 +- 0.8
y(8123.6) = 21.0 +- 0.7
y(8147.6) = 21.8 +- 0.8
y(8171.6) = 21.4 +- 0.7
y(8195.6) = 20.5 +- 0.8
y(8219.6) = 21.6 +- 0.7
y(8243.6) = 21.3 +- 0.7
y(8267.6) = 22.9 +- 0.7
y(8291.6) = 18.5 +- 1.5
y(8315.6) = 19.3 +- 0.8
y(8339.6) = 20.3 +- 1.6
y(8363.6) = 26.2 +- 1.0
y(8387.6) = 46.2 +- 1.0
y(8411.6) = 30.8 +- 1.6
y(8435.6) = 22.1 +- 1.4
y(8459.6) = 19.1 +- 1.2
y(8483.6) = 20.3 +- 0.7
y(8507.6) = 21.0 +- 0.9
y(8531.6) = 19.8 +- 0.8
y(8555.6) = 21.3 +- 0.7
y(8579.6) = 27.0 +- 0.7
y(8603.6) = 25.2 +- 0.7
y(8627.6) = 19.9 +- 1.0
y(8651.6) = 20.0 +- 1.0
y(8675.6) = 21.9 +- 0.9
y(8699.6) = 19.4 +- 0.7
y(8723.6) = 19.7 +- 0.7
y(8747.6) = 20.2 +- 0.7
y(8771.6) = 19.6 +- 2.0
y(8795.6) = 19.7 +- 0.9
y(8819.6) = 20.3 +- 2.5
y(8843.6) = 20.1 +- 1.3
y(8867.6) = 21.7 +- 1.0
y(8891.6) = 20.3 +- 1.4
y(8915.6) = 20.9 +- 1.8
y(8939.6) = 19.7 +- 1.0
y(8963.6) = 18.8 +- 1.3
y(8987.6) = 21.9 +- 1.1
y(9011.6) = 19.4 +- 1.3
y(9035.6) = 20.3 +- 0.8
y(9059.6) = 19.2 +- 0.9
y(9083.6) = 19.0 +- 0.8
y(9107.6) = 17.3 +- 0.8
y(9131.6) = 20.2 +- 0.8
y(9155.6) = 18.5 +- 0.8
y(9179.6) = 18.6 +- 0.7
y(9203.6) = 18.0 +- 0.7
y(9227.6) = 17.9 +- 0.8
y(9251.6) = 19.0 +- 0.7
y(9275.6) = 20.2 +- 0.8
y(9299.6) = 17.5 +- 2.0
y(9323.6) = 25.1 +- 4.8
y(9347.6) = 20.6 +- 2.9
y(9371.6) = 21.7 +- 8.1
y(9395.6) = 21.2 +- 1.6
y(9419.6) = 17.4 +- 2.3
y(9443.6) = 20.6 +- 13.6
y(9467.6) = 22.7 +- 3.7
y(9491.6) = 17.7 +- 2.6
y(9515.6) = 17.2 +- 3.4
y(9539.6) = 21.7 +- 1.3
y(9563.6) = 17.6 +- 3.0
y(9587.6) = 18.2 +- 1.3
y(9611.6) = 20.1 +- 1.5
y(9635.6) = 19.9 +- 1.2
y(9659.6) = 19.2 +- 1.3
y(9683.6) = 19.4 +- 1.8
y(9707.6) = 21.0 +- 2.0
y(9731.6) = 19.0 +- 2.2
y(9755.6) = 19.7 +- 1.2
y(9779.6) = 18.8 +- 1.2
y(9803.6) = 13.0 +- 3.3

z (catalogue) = 0.278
